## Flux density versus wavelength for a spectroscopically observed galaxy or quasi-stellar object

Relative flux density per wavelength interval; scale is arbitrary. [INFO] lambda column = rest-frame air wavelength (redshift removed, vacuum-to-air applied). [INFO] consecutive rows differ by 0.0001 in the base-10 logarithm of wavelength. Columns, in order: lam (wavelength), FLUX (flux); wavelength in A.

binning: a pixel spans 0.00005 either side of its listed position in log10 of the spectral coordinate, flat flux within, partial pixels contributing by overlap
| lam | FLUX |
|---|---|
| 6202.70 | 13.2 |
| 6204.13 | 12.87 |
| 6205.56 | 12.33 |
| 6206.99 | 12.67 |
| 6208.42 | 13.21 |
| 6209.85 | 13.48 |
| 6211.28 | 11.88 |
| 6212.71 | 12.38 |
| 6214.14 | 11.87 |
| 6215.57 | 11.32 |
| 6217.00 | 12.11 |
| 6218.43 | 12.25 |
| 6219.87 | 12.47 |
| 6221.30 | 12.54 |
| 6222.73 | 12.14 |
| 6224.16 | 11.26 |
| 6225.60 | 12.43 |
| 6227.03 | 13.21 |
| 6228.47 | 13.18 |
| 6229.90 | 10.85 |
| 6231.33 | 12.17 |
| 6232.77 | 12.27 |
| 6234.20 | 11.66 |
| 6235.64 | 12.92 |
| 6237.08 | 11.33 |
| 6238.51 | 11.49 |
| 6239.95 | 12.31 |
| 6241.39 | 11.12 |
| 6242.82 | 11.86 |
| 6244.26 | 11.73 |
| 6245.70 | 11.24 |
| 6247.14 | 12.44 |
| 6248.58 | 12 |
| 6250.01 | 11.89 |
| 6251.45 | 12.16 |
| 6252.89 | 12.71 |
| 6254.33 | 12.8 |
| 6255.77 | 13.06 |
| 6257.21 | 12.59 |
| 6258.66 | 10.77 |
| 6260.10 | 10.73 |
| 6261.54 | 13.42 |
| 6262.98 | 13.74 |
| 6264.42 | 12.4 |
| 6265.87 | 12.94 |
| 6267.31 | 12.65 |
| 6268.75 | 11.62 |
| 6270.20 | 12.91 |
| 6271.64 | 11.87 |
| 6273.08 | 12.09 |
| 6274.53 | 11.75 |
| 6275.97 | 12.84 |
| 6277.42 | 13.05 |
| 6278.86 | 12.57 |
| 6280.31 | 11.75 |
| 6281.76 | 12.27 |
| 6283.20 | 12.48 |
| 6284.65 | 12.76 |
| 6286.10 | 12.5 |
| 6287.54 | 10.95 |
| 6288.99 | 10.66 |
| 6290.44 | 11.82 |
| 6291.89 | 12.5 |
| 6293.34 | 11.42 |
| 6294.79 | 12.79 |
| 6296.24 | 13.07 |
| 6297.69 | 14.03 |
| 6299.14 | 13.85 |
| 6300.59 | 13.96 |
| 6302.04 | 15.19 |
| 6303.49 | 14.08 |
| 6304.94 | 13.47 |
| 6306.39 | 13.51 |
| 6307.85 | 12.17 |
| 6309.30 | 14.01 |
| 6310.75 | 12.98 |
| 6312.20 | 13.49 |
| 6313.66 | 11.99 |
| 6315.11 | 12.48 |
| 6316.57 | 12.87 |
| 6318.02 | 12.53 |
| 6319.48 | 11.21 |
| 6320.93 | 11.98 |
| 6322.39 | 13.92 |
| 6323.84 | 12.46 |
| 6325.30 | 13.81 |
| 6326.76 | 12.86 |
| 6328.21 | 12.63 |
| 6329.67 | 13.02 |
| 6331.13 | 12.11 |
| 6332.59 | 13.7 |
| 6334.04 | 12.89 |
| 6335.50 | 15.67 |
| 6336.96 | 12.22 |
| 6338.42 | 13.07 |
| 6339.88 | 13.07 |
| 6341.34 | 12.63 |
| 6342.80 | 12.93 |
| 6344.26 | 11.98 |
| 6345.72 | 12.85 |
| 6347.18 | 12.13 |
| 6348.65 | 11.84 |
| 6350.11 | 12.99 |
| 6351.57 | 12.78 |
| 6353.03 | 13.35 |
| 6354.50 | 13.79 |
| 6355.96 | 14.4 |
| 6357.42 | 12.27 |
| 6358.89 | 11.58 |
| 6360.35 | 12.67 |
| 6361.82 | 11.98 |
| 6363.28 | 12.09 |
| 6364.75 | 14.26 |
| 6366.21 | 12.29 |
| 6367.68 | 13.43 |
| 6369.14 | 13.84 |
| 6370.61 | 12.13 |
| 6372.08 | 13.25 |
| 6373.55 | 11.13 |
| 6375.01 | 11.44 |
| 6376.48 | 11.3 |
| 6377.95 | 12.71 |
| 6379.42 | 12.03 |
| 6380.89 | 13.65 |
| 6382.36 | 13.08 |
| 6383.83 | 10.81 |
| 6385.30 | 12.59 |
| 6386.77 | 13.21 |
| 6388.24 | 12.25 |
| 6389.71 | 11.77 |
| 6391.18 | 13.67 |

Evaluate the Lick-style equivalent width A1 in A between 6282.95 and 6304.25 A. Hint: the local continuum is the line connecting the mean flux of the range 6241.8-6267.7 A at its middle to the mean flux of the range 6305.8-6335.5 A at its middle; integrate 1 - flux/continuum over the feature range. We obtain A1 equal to -0.3 A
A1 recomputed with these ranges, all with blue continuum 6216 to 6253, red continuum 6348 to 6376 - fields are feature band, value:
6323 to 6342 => -0.8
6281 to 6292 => 0.3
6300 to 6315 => -1.2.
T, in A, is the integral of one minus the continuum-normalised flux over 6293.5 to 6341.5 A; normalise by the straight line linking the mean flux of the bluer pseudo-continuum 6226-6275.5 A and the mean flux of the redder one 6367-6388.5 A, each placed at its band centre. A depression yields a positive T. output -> -3.1 A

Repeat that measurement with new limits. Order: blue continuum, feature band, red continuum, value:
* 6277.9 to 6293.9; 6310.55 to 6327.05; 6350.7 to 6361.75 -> -0.4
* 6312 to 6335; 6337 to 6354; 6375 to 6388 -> -0.1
